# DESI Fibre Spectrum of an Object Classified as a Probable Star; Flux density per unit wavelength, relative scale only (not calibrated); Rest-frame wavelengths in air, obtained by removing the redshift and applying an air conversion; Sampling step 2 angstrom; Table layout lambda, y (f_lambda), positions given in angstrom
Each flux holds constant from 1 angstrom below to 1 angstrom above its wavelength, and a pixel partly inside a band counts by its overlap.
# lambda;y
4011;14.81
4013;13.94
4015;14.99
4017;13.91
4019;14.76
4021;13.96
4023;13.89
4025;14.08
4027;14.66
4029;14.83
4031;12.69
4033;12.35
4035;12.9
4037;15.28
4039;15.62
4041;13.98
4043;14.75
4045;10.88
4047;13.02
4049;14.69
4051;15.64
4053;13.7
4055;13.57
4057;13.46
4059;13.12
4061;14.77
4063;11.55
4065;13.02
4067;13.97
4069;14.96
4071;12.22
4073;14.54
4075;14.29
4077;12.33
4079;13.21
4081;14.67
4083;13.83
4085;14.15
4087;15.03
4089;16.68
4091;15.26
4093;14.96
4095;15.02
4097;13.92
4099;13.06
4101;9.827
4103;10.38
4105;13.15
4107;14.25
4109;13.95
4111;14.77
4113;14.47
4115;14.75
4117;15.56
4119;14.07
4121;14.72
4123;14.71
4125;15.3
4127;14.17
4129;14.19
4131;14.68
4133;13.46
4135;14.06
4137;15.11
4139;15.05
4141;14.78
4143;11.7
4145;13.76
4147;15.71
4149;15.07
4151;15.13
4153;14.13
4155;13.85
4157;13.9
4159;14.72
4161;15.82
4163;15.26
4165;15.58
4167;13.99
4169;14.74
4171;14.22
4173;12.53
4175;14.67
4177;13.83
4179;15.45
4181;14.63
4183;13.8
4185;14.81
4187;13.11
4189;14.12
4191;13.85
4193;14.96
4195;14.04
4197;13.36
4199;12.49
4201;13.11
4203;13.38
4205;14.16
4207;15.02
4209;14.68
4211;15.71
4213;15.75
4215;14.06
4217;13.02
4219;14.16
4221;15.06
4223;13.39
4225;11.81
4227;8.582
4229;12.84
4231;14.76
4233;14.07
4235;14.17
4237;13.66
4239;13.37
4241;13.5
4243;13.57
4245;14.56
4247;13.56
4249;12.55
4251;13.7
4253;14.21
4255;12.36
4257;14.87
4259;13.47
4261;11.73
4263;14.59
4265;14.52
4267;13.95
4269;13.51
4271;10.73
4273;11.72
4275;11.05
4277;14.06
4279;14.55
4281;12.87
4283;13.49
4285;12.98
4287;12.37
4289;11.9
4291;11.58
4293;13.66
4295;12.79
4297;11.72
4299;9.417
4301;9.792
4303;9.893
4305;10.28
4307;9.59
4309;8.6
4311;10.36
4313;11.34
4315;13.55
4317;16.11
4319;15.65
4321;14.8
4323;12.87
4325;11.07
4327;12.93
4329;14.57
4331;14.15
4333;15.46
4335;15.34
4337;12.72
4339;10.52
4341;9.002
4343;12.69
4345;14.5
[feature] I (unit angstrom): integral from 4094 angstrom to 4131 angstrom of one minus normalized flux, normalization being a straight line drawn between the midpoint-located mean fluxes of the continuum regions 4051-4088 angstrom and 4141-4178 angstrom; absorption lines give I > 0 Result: 0.3 angstrom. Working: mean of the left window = 13.7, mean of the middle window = 13.9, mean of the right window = 14.4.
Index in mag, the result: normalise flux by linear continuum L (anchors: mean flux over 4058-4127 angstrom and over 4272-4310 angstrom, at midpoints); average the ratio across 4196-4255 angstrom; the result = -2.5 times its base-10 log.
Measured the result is -0.10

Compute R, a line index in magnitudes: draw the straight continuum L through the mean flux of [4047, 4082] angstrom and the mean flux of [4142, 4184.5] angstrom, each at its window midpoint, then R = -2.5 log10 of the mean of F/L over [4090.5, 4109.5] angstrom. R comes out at 0.05 mag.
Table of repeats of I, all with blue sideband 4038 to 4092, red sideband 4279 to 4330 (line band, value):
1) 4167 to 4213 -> -3.9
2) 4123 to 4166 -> -3.8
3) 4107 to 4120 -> -0.9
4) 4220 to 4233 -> -0.1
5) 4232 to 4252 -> -1.6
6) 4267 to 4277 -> 0.2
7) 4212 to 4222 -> -1.2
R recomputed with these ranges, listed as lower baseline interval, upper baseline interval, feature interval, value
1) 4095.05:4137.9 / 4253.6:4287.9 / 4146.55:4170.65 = -0.081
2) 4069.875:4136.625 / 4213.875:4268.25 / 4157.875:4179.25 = -0.061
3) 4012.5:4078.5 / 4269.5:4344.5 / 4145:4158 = -0.105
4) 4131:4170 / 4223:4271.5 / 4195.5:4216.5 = -0.025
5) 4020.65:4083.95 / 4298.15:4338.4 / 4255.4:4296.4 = -0.031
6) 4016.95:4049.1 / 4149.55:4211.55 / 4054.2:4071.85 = 0.043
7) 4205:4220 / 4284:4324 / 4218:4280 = 0.018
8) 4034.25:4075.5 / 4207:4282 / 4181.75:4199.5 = -0.024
